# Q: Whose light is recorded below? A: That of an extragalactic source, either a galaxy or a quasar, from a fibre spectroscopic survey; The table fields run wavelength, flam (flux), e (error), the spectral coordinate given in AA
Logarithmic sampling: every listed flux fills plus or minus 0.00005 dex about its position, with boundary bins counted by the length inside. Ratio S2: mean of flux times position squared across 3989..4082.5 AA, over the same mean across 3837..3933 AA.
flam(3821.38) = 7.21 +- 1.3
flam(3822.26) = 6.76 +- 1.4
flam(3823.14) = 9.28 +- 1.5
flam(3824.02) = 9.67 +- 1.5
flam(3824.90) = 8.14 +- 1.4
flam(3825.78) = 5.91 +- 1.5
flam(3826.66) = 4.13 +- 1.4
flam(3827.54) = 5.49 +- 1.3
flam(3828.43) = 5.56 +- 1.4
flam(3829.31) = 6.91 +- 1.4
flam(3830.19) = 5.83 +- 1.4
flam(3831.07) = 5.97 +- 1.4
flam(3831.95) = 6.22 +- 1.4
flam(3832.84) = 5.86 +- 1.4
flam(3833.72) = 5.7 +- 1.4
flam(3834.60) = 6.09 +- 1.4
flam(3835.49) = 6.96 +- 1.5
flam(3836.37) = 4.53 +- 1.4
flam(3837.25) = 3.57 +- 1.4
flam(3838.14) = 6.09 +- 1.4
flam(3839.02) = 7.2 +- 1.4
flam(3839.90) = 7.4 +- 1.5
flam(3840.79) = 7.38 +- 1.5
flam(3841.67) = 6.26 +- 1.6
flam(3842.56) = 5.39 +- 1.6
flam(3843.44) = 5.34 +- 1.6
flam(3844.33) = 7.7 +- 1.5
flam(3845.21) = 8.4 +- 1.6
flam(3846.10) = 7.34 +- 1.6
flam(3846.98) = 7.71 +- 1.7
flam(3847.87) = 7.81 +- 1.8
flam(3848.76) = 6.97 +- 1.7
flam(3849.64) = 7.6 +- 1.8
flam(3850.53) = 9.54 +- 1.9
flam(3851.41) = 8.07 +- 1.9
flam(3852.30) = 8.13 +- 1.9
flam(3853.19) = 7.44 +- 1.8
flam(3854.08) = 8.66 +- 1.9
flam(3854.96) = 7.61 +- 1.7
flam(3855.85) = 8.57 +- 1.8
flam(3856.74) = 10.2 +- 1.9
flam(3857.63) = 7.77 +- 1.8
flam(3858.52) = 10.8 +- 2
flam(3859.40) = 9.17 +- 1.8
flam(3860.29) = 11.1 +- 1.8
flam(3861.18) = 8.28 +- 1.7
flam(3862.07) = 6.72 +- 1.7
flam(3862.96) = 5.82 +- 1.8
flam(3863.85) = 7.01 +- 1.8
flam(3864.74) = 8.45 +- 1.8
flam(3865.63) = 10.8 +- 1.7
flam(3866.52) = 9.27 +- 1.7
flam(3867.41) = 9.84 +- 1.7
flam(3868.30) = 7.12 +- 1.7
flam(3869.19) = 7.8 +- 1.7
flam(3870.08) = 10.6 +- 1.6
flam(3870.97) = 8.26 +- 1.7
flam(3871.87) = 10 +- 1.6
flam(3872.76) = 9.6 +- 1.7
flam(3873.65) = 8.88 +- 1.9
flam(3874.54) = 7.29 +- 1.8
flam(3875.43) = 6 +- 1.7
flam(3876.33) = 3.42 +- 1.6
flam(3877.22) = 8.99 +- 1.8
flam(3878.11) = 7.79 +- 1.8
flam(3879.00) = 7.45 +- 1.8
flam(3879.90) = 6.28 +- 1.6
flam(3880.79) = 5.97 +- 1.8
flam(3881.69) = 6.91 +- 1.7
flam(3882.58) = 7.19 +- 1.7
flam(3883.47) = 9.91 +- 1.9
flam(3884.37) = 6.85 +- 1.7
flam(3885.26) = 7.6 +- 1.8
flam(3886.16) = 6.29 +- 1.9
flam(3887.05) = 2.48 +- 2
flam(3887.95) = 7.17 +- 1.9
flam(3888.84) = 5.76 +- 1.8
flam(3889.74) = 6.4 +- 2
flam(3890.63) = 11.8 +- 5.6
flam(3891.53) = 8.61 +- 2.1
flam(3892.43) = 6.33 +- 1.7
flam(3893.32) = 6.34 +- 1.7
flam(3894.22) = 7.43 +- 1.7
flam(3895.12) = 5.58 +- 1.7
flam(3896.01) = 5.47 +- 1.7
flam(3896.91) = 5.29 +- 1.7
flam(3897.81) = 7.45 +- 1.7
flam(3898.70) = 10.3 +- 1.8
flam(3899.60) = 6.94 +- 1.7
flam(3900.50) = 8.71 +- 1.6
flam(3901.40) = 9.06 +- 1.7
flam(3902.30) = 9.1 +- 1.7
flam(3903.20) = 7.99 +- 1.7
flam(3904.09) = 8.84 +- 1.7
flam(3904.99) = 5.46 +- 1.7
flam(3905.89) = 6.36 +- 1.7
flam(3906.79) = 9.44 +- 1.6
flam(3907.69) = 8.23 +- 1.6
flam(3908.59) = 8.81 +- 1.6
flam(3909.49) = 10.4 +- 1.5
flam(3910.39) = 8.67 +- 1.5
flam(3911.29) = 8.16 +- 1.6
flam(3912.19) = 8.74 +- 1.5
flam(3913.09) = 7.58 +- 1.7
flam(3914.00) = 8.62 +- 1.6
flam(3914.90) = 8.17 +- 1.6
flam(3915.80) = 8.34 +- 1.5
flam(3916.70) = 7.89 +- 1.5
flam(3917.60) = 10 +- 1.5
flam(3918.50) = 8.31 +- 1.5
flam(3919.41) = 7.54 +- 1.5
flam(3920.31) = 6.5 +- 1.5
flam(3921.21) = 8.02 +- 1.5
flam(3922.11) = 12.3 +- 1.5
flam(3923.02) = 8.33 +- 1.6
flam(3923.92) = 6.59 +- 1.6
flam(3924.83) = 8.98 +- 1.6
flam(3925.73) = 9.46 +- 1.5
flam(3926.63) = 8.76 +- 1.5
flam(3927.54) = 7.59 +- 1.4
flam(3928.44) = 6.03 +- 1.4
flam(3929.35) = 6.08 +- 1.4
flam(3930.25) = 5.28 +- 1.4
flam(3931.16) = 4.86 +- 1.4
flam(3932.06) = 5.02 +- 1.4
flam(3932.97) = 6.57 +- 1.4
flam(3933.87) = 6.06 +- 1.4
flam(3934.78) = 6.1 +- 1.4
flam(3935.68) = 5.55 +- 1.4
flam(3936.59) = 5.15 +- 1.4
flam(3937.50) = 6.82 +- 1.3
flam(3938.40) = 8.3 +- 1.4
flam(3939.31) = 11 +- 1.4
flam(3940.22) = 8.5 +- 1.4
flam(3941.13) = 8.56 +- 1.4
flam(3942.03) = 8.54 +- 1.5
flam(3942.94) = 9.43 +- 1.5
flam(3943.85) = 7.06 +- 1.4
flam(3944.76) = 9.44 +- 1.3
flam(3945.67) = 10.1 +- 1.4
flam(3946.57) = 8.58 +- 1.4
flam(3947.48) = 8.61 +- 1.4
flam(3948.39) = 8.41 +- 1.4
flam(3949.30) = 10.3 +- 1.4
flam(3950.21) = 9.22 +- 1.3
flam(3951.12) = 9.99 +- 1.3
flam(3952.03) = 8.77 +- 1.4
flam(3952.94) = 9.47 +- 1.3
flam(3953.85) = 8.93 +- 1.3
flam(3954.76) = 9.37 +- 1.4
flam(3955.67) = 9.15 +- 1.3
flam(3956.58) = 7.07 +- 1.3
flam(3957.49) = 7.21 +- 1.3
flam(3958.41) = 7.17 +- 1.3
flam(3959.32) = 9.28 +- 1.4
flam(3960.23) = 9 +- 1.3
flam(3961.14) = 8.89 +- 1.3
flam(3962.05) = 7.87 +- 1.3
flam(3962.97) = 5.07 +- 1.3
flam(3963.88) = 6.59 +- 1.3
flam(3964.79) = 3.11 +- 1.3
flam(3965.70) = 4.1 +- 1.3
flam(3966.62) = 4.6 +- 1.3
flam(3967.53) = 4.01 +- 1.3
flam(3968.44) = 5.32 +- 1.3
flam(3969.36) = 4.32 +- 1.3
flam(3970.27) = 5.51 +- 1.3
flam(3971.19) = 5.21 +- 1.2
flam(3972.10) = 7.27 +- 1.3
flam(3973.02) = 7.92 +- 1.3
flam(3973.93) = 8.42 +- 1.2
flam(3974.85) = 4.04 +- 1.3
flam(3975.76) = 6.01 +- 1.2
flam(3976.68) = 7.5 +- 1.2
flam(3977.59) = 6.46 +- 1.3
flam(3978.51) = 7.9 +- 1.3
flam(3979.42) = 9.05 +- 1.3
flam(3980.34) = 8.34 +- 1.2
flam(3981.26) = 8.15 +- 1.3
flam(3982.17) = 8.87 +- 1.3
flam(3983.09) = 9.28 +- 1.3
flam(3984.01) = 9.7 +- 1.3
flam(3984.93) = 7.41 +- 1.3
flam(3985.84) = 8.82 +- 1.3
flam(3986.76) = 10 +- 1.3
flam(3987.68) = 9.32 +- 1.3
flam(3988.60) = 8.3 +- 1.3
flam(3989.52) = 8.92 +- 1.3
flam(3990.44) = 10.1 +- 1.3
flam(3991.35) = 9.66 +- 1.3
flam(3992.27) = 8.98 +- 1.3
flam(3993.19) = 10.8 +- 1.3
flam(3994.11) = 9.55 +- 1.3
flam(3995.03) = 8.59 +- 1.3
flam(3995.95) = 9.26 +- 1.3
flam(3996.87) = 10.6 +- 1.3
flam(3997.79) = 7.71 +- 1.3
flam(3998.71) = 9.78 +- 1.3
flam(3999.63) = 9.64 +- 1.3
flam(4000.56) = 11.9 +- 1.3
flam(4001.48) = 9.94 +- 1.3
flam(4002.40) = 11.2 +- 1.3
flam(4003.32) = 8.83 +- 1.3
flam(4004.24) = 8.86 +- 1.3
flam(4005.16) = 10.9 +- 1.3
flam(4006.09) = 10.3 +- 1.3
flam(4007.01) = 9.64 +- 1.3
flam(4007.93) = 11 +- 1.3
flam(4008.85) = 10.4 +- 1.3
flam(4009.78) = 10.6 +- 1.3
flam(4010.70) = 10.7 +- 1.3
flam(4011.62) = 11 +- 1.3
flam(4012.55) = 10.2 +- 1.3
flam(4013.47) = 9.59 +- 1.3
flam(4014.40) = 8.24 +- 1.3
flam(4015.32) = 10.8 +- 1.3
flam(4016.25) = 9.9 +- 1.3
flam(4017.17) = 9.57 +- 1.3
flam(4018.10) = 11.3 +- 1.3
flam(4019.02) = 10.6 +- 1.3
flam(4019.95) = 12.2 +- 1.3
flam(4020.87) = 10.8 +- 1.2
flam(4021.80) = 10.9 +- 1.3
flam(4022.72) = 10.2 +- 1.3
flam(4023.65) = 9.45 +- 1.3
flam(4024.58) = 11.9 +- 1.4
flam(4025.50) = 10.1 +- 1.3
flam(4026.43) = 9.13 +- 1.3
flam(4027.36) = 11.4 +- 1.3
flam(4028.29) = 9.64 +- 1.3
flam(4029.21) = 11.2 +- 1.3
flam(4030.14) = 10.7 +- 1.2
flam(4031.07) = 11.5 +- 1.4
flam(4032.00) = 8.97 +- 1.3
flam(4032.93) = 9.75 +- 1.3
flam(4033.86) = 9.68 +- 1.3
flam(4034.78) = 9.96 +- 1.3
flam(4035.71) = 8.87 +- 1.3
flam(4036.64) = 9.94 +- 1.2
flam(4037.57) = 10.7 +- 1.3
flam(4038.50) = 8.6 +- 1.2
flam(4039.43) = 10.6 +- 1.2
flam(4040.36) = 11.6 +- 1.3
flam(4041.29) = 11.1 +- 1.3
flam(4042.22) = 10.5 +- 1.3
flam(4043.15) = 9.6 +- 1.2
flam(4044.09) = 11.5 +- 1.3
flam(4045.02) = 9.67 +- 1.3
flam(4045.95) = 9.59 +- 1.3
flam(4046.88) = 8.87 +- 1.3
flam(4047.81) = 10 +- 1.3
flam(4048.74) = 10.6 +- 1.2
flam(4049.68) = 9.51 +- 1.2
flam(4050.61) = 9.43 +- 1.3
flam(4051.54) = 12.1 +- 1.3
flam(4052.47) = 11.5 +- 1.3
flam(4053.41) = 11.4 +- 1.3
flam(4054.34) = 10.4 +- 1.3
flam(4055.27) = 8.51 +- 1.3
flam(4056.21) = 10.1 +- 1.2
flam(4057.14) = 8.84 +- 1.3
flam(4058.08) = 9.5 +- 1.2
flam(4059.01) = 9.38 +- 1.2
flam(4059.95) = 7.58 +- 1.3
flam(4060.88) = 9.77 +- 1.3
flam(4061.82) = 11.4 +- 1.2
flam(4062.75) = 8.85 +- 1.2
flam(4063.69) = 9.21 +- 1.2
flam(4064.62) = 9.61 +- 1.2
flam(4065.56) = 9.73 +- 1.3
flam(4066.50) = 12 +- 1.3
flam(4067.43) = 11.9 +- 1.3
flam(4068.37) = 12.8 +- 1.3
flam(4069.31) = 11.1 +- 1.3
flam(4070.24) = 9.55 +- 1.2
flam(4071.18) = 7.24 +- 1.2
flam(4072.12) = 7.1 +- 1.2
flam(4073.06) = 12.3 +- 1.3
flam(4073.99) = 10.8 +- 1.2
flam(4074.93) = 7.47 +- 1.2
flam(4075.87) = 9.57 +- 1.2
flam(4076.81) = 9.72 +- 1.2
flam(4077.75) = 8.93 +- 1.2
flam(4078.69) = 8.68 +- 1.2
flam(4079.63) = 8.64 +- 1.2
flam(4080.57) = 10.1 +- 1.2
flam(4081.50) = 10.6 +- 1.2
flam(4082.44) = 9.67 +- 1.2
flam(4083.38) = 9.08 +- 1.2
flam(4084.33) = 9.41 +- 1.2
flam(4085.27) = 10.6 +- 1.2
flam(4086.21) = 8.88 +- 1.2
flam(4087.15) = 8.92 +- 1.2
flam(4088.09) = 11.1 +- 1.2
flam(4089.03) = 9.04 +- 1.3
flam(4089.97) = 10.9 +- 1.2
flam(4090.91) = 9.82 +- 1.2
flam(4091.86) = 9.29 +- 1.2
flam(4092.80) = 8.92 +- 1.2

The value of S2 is 1.4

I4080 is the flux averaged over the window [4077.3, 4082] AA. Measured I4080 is 9.41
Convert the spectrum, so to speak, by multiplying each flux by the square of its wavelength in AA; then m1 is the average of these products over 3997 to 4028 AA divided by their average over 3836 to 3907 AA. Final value 1.45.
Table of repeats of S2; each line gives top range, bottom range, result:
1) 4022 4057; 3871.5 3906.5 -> 1.51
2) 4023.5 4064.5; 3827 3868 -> 1.50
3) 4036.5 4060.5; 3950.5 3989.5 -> 1.40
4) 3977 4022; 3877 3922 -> 1.32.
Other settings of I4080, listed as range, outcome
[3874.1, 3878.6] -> 6.71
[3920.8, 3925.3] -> 8.85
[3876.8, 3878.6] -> 8.38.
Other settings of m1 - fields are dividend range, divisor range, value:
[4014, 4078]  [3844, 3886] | 1.37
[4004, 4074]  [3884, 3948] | 1.41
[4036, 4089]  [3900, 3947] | 1.34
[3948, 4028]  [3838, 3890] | 1.22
